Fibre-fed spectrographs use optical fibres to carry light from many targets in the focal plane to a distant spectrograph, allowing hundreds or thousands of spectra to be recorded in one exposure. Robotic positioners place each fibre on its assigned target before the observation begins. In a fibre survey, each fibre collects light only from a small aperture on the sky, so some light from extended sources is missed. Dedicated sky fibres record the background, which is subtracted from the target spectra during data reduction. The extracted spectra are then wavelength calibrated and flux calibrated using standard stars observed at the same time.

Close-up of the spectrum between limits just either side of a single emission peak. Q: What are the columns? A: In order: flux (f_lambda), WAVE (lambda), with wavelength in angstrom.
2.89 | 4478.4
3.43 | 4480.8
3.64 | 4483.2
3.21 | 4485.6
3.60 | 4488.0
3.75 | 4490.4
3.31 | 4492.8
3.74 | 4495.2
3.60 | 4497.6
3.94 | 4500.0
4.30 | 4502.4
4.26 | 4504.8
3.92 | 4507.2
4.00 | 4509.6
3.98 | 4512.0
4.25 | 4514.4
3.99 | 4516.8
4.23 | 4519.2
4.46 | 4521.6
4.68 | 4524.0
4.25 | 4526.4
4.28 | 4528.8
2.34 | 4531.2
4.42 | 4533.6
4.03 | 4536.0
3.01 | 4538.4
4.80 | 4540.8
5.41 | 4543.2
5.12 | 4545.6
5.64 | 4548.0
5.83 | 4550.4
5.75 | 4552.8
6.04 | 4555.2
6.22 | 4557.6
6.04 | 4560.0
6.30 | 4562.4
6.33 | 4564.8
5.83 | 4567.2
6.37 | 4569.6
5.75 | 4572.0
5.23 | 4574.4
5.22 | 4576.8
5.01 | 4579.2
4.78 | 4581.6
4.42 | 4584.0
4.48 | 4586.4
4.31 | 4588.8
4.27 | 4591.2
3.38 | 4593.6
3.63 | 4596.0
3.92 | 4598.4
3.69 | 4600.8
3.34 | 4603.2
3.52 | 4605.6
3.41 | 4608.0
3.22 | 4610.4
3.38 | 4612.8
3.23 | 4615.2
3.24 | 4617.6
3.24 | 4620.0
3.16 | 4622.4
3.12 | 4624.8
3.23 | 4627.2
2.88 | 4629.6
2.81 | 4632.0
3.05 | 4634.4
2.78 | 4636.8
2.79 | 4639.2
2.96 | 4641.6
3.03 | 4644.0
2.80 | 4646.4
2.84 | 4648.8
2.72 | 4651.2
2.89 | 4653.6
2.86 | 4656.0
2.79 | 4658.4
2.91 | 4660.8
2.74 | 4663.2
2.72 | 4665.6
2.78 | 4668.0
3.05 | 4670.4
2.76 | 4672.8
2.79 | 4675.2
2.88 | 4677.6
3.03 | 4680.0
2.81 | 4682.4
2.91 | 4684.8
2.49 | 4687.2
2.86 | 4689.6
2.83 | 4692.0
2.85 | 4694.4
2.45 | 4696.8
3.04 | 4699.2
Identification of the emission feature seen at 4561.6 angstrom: C IV 1549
